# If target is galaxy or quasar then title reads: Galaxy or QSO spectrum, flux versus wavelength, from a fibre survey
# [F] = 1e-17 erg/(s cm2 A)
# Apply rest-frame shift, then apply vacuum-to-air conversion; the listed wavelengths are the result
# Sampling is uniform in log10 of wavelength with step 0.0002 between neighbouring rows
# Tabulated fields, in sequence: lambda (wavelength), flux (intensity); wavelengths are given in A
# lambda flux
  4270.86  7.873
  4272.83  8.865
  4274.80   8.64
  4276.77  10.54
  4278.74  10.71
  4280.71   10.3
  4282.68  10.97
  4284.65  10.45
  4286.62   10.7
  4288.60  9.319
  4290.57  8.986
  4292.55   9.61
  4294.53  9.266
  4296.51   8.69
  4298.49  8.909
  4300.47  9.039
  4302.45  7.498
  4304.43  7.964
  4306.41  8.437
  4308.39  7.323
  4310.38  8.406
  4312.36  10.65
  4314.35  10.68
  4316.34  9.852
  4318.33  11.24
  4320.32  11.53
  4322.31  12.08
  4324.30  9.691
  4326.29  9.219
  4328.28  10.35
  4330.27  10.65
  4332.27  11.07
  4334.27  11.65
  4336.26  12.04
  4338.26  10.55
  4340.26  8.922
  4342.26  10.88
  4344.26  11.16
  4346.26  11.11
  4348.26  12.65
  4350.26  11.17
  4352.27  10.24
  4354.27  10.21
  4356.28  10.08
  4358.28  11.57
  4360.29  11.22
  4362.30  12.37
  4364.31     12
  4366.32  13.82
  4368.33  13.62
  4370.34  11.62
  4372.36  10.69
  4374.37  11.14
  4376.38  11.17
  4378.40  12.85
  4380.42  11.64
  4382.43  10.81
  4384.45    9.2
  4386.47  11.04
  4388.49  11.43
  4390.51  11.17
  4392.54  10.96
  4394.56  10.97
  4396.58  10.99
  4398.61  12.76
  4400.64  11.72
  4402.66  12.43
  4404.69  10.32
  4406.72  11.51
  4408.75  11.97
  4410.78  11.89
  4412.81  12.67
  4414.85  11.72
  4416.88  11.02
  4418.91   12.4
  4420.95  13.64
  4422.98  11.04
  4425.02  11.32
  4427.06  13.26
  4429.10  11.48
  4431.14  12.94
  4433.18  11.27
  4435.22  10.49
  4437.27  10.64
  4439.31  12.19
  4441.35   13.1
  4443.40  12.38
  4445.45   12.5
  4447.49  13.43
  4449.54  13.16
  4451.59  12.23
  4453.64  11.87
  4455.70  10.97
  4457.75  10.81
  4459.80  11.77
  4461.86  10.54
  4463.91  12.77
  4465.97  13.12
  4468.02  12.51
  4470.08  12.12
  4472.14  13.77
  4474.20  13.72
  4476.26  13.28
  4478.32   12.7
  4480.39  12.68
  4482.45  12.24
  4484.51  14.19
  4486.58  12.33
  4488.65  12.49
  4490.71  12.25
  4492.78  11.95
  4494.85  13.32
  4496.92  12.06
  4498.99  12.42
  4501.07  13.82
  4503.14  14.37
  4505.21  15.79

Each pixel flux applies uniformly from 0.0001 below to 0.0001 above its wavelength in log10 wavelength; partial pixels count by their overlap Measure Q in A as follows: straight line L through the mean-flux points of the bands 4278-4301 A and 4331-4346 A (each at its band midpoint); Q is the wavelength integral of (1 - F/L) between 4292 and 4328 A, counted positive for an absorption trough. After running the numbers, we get 2.7 A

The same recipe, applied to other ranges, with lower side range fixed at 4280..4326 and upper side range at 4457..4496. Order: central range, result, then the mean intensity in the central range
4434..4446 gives 0.1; 11.8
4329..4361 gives -1.9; 10.9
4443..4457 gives -0.2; 12.3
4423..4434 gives -0.2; 12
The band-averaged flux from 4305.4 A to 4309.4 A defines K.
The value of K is 7.88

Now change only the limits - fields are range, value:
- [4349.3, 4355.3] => 10.5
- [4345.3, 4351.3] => 11.6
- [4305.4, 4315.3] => 9.09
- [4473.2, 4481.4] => 13.1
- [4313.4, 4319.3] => 10.6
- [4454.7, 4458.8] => 10.9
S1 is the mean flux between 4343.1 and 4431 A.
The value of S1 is 11.6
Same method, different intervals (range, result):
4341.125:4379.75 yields 11.5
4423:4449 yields 12.1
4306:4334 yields 10.2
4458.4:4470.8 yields 12.1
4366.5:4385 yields 11.6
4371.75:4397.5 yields 11.1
